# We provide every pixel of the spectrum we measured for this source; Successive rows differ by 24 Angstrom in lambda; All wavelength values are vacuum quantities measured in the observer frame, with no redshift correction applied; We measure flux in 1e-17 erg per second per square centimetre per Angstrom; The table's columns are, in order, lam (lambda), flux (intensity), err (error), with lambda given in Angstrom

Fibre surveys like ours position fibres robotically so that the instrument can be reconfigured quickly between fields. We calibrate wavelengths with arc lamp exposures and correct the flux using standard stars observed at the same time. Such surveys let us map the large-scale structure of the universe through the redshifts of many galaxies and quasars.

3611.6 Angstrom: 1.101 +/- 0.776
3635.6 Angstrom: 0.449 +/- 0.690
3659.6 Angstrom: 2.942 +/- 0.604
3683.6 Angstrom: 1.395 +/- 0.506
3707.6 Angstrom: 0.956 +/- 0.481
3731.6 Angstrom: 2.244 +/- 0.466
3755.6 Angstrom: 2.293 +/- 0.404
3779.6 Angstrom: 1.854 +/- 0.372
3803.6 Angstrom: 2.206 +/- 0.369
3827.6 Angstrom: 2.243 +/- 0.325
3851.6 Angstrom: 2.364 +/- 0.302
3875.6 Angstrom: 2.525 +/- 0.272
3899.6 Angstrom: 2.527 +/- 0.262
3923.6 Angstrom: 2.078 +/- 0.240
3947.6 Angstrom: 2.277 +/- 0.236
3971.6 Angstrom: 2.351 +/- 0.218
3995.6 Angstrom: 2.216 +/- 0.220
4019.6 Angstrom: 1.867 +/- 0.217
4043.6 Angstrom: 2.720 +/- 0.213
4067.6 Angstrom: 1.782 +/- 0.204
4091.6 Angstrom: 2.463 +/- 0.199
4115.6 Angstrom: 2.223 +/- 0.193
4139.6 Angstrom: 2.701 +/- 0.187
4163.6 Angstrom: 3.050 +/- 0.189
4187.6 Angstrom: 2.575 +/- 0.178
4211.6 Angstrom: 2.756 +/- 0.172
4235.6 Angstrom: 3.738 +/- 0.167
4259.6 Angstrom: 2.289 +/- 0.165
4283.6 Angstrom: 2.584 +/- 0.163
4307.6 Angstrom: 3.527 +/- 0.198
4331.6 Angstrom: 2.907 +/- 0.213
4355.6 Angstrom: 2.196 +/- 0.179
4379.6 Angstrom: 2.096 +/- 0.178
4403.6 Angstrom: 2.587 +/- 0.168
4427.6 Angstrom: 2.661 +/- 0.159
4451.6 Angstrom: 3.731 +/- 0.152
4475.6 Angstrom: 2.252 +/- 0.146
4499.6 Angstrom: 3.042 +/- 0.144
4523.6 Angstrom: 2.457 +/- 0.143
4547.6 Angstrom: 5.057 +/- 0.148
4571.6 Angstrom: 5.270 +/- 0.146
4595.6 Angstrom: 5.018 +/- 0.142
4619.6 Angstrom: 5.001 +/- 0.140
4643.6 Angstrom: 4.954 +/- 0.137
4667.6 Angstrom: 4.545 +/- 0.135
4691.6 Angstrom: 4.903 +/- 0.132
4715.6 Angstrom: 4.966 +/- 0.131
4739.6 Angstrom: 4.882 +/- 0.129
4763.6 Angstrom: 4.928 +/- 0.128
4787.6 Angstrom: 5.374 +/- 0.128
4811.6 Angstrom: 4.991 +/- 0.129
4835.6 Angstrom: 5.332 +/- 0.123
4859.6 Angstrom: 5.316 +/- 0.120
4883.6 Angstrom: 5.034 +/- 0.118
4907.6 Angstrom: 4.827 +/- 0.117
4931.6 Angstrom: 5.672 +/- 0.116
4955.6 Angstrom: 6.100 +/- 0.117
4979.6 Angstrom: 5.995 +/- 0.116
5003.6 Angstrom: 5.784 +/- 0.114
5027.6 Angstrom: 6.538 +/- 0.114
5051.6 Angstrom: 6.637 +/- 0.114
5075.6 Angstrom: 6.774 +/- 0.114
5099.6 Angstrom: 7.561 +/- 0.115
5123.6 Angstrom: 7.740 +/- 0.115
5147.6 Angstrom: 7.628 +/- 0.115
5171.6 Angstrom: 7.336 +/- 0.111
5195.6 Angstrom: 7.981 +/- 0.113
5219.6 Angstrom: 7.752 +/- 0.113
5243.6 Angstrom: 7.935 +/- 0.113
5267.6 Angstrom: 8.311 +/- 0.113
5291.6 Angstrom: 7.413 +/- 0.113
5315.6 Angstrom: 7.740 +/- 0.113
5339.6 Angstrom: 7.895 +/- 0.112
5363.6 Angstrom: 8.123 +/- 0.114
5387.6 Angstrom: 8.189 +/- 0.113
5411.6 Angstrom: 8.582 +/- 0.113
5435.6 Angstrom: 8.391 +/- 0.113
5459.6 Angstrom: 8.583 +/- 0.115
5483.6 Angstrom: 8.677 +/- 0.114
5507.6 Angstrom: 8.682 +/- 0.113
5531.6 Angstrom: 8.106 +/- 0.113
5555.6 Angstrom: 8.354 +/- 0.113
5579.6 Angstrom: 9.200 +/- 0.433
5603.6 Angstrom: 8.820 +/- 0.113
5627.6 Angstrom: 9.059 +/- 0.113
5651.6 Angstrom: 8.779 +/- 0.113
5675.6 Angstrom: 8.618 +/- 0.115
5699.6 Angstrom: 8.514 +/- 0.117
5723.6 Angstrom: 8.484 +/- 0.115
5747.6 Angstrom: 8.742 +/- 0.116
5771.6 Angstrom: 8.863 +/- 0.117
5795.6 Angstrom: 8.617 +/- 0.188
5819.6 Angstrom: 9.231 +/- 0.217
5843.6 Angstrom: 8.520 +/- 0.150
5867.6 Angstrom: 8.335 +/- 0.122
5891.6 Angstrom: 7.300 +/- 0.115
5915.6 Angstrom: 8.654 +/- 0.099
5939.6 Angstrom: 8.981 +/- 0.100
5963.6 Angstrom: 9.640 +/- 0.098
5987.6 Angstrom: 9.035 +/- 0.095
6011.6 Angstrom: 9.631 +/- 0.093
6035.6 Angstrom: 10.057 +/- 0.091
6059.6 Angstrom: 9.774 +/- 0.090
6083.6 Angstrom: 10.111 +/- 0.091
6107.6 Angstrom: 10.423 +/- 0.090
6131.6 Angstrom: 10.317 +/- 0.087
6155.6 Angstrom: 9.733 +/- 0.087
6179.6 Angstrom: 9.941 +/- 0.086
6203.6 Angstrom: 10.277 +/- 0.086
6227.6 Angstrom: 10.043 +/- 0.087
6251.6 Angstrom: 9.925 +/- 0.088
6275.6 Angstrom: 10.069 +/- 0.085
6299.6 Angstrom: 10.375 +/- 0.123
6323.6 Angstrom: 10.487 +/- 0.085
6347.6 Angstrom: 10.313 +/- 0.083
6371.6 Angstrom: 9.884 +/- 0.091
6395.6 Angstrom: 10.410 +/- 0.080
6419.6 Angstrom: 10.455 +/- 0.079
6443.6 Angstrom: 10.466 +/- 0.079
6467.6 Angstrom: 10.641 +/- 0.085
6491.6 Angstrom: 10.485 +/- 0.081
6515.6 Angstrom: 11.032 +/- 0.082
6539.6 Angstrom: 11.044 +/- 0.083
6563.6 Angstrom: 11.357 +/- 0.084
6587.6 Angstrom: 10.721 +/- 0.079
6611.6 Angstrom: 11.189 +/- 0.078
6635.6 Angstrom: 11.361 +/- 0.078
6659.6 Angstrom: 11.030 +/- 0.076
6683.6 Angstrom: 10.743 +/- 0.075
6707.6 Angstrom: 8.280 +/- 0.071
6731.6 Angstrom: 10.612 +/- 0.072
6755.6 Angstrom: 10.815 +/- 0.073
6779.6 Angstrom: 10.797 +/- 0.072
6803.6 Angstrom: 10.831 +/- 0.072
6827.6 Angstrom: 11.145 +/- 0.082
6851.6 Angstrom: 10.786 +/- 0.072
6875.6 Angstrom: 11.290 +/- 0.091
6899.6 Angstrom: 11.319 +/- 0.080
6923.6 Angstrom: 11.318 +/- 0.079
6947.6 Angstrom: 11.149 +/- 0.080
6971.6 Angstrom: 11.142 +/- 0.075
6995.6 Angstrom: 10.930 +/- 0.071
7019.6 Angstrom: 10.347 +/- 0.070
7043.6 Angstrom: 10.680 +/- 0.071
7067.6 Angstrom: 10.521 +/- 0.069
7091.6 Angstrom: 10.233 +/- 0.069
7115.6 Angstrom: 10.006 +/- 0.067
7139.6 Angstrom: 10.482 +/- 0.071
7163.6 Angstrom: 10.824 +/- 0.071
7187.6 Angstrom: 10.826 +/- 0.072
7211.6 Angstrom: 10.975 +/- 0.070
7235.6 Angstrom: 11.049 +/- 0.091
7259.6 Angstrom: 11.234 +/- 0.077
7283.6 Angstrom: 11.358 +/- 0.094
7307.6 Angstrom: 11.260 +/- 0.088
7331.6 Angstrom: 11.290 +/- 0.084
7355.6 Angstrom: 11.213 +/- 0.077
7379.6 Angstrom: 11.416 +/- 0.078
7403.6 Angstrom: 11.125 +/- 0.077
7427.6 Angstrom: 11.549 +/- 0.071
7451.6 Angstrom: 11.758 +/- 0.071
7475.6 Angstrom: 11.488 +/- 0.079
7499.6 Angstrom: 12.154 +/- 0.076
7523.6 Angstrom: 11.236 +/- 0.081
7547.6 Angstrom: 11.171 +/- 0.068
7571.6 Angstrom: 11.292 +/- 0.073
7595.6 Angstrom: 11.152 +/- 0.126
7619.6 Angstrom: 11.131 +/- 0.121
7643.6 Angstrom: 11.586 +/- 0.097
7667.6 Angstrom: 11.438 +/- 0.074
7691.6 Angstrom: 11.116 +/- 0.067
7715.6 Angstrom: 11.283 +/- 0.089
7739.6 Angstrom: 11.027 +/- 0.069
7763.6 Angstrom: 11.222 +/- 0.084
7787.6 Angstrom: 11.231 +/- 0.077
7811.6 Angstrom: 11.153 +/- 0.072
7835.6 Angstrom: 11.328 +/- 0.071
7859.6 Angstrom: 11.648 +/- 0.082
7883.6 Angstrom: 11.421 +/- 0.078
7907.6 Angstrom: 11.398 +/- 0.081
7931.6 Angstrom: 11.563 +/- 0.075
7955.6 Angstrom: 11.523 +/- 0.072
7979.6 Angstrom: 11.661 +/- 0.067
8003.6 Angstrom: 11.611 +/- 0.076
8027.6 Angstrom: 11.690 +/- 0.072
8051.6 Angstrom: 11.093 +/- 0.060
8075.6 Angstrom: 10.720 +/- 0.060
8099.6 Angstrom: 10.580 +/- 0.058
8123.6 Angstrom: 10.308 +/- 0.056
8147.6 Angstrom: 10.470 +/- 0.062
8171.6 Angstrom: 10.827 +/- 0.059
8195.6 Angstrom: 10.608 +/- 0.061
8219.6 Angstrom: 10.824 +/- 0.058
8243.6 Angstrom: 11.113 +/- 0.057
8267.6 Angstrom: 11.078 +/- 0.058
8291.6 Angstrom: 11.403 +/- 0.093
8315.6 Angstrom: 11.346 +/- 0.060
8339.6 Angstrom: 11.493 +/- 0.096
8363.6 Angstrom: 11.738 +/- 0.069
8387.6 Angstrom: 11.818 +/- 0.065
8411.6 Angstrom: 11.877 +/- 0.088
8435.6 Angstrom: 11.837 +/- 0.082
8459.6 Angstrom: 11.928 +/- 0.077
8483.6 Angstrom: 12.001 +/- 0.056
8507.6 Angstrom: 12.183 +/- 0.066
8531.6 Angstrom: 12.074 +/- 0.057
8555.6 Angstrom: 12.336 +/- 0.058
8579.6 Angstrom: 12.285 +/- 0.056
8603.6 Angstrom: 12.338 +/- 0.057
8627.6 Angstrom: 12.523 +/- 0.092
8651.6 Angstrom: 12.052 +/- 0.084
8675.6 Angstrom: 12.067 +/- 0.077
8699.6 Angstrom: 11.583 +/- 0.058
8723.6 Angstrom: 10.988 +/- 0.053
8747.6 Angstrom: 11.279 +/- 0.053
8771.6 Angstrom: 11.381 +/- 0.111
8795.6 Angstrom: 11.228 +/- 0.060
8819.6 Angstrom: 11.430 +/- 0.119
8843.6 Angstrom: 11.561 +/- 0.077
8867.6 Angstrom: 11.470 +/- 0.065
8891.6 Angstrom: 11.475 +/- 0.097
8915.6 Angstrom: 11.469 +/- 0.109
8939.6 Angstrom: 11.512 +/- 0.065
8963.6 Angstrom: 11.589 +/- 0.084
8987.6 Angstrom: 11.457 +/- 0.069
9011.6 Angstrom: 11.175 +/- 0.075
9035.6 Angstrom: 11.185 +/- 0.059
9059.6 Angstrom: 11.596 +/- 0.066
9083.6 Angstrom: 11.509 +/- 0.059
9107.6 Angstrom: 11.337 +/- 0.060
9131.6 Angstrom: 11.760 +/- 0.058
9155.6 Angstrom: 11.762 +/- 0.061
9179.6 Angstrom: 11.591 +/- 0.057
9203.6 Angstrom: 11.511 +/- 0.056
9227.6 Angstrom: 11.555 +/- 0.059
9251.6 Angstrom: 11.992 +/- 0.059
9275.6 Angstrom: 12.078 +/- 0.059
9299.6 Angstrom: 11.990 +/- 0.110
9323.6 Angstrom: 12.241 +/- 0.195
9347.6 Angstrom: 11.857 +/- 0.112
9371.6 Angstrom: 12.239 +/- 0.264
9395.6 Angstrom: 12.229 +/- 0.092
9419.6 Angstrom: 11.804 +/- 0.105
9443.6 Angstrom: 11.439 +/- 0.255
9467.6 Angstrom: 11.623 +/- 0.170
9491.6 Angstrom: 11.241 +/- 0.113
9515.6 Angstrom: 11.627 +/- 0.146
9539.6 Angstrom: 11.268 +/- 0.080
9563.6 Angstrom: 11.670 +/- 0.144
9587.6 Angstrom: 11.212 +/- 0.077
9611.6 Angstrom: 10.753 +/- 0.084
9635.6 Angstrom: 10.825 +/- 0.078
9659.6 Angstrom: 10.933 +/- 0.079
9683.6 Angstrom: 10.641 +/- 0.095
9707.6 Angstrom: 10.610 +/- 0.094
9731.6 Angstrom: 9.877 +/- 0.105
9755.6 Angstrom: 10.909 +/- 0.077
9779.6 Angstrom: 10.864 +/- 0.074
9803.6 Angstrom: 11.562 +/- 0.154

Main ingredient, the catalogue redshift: 0.14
